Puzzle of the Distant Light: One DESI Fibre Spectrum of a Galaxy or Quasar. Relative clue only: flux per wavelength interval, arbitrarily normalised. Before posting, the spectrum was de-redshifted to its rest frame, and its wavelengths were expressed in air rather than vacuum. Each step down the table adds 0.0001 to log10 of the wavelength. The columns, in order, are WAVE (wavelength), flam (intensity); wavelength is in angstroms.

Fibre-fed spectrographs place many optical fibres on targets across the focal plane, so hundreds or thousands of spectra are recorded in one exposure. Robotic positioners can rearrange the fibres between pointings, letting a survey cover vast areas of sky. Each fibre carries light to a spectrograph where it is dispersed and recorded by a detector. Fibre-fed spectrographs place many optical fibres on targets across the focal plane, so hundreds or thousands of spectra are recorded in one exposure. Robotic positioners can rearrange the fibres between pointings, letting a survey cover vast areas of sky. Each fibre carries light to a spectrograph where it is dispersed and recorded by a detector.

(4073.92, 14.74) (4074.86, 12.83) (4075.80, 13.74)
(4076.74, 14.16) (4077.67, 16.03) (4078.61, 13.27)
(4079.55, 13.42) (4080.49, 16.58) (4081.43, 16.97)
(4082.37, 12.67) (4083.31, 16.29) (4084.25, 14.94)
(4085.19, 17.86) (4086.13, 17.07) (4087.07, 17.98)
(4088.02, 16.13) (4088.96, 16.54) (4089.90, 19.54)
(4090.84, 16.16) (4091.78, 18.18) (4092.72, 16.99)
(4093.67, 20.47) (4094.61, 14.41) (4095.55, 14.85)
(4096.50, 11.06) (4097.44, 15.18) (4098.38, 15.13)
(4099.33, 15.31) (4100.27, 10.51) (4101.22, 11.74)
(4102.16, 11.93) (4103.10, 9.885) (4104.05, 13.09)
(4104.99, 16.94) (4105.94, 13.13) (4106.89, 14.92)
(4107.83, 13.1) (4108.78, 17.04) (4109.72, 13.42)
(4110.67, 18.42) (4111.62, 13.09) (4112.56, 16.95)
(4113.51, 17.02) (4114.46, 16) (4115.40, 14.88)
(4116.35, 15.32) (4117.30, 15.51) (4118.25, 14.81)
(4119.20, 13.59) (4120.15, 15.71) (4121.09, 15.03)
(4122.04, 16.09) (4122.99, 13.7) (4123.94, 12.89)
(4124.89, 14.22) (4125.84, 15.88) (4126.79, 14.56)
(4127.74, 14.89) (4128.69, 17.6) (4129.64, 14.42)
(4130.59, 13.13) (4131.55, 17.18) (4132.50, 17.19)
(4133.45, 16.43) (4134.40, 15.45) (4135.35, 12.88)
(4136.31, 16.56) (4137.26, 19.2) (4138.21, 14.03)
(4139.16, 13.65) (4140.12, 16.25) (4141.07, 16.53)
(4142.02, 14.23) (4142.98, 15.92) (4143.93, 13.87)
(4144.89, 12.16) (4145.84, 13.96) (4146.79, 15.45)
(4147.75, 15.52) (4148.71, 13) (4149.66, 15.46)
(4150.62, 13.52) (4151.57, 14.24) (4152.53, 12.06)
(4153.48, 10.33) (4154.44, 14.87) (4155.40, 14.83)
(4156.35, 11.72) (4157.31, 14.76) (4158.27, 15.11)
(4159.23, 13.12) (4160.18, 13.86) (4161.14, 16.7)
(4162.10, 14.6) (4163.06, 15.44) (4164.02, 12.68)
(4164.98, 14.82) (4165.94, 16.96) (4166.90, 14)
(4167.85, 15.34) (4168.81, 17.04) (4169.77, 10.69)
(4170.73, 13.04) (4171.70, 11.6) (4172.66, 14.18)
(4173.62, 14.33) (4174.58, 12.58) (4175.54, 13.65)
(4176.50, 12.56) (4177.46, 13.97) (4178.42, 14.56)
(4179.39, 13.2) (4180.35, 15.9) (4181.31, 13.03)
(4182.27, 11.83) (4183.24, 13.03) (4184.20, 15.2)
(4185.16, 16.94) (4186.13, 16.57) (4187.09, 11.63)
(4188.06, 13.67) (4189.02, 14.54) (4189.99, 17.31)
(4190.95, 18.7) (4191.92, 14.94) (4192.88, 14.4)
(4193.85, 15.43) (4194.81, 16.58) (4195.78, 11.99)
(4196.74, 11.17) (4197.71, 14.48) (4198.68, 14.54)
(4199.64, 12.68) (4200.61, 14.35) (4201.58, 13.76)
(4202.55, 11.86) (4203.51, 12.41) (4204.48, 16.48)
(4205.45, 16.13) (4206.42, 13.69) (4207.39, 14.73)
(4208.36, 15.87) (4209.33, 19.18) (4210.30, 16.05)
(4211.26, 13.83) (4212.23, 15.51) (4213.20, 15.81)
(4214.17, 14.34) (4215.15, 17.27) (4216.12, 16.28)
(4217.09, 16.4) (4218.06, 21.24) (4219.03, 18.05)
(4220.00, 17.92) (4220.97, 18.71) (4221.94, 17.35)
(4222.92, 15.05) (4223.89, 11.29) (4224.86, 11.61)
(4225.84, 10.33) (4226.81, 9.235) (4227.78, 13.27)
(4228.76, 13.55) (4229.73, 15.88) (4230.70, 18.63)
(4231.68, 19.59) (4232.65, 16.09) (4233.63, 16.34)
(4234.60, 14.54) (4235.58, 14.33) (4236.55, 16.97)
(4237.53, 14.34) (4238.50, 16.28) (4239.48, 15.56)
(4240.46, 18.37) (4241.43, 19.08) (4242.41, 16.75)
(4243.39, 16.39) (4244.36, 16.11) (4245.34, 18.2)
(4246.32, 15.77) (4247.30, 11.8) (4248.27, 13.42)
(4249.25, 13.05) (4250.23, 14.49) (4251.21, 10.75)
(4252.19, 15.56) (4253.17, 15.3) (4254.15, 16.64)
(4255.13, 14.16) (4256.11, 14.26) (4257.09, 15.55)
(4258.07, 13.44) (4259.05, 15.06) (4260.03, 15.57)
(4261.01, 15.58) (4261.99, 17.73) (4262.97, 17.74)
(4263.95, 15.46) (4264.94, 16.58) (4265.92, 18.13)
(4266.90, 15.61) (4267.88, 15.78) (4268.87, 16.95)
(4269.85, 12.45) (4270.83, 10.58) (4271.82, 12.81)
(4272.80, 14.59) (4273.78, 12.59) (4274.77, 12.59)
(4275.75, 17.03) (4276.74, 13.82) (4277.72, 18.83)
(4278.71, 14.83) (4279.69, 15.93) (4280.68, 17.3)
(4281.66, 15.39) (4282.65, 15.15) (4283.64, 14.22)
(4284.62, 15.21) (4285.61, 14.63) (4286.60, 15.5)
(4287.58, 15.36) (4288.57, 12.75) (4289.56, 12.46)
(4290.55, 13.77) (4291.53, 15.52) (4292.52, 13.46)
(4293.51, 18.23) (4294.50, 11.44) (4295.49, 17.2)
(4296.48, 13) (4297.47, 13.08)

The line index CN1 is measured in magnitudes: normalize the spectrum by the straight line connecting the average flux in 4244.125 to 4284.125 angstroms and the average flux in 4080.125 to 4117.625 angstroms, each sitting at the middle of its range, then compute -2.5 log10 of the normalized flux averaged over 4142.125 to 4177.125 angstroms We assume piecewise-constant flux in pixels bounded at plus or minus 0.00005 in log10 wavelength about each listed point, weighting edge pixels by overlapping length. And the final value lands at 0.09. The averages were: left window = 15.3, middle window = 14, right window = 15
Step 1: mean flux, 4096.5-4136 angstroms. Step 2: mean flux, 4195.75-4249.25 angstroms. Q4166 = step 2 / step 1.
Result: 1.0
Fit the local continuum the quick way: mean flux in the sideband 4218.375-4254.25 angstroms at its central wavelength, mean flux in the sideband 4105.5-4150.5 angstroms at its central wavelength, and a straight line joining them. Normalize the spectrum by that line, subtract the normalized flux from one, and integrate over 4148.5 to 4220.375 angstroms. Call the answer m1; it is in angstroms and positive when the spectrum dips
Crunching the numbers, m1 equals 2.9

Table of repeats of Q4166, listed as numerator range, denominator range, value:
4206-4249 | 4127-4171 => 1.07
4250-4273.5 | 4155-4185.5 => 1.07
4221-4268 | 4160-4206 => 1.07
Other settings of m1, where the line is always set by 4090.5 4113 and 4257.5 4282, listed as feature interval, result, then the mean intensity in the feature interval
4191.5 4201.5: 0.7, 14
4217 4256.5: -0.7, 15.4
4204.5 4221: -1.5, 16.5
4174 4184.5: 1.0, 13.6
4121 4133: -0.3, 15.1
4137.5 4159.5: 1.0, 14.2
